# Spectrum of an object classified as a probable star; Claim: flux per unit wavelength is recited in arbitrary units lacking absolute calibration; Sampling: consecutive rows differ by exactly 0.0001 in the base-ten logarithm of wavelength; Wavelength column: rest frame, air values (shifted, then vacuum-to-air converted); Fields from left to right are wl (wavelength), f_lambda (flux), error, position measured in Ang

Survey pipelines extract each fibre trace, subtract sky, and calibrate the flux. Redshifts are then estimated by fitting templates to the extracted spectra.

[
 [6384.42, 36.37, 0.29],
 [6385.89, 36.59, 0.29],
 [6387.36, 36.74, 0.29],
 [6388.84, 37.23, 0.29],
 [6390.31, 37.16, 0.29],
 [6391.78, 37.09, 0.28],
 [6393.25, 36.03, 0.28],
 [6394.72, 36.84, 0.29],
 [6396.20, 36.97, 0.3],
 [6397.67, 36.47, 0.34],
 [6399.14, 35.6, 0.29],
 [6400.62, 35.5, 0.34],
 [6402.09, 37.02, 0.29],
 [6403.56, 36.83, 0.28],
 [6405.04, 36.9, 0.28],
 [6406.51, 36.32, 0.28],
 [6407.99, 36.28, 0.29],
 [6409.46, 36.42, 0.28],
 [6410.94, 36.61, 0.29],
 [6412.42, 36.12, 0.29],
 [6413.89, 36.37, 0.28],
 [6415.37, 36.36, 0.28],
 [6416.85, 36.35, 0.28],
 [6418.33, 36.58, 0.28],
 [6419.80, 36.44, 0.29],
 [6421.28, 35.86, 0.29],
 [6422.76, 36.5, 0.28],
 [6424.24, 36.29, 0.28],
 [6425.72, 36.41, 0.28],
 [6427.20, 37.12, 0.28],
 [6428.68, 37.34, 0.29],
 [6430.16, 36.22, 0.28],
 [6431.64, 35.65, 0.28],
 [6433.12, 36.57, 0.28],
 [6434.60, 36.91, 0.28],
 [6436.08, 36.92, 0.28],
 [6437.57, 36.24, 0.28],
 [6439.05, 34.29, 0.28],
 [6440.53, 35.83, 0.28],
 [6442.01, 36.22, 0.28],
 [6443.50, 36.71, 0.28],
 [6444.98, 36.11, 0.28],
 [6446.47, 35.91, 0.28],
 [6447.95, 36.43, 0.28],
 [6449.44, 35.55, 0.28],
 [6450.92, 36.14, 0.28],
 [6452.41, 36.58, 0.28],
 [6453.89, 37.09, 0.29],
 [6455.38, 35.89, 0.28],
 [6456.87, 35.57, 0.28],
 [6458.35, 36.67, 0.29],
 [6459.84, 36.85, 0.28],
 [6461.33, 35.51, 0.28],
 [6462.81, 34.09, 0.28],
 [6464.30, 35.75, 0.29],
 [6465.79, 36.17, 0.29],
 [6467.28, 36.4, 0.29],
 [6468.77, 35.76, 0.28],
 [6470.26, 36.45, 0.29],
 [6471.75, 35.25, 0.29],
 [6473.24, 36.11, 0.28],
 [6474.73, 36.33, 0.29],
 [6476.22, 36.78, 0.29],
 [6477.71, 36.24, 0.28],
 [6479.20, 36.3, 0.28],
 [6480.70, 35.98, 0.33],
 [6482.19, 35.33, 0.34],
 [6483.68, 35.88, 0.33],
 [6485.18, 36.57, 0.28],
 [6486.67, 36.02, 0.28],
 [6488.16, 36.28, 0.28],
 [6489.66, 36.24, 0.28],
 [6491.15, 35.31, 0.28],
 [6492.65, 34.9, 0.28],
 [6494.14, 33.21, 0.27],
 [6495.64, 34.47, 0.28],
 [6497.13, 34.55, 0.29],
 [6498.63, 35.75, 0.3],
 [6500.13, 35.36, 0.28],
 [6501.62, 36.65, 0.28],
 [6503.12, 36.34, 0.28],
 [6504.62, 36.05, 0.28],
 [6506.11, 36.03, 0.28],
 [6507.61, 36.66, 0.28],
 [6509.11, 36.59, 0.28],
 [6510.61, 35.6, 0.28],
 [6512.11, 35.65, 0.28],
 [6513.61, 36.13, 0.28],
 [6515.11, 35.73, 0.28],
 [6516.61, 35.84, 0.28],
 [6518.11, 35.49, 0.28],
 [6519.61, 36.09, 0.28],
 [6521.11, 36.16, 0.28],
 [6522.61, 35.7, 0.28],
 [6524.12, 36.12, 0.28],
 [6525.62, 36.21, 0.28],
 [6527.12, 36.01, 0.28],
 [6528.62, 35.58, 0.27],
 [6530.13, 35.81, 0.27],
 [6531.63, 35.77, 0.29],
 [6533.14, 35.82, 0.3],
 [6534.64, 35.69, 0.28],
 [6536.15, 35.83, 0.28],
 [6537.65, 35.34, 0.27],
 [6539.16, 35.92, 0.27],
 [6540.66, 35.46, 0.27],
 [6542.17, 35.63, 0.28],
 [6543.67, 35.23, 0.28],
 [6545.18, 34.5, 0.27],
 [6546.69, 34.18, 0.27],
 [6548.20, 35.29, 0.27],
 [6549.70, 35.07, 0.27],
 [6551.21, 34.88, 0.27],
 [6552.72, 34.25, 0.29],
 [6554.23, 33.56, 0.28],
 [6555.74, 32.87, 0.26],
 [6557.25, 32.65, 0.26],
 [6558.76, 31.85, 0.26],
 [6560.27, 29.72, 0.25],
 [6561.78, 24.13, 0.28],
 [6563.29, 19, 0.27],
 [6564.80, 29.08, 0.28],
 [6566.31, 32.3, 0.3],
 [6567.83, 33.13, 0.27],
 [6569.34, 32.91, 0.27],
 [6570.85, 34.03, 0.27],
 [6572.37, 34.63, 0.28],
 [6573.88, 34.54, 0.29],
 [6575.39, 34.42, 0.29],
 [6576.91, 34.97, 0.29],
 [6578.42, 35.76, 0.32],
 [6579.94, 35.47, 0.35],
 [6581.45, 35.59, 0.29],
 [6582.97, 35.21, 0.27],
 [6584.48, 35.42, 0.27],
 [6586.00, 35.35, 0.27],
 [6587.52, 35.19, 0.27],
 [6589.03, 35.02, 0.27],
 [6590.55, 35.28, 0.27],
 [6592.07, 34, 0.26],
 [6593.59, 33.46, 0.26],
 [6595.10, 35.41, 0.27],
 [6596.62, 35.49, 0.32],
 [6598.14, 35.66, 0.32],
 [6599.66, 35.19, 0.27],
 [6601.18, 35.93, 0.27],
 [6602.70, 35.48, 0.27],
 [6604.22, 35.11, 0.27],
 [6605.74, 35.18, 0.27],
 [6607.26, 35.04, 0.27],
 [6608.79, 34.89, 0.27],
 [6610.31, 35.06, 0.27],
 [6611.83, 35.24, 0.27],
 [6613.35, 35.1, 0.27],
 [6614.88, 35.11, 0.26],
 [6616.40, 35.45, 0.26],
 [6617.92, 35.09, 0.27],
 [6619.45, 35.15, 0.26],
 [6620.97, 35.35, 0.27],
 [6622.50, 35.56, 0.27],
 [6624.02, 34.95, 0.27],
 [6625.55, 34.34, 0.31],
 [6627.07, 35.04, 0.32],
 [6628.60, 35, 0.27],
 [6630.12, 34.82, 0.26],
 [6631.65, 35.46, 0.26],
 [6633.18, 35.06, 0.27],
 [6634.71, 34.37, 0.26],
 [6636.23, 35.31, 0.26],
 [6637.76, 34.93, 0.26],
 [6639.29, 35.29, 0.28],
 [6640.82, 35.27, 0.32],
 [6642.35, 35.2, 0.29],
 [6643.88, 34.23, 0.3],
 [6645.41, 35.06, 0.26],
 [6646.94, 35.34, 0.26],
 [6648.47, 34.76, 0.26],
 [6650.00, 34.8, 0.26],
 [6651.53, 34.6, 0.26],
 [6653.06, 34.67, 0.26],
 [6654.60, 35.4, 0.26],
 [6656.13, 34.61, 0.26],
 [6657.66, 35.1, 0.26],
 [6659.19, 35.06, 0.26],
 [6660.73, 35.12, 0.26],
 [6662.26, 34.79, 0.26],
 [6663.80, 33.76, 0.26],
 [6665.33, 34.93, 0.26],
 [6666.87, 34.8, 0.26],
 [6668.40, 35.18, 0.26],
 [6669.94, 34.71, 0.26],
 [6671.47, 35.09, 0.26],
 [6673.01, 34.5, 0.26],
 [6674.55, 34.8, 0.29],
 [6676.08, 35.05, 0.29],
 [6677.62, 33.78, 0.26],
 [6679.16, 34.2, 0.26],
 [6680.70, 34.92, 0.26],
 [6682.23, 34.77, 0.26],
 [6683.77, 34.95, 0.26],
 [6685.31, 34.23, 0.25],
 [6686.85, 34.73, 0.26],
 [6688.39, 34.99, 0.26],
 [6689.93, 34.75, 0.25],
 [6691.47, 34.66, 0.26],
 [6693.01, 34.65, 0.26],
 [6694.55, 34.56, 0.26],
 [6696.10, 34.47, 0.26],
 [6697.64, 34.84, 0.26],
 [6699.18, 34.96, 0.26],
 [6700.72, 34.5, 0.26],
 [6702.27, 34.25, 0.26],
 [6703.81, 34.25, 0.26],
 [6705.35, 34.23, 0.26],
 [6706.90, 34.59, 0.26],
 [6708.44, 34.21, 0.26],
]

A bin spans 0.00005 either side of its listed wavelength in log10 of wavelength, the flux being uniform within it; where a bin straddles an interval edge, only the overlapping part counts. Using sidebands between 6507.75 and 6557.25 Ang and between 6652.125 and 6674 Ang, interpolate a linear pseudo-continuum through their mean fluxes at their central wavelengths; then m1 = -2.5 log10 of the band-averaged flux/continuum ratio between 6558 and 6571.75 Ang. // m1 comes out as 0.19 mag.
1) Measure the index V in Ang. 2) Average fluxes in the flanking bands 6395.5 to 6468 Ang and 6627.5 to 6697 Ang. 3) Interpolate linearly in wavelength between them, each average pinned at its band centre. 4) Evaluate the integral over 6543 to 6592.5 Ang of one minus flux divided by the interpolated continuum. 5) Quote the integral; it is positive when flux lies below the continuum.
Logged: 2.9 Ang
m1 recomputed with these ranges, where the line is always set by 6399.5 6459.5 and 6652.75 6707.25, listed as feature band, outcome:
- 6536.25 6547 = 0.010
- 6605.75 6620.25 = 0.000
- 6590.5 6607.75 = 0.003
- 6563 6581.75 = 0.075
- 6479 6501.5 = 0.014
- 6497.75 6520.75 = -0.006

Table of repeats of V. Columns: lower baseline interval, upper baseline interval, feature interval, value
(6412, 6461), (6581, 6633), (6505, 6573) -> 2.6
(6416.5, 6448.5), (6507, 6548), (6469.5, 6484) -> 0.0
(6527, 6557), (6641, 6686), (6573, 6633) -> -0.3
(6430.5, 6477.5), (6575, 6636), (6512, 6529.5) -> -0.1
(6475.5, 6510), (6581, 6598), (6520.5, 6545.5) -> -0.2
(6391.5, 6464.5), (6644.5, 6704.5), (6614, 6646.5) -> 0.0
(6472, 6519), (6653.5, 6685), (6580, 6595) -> 0.1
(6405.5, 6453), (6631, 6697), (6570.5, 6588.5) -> 0.1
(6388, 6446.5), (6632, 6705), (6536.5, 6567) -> 2.5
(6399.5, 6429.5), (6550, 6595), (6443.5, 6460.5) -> -0.3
